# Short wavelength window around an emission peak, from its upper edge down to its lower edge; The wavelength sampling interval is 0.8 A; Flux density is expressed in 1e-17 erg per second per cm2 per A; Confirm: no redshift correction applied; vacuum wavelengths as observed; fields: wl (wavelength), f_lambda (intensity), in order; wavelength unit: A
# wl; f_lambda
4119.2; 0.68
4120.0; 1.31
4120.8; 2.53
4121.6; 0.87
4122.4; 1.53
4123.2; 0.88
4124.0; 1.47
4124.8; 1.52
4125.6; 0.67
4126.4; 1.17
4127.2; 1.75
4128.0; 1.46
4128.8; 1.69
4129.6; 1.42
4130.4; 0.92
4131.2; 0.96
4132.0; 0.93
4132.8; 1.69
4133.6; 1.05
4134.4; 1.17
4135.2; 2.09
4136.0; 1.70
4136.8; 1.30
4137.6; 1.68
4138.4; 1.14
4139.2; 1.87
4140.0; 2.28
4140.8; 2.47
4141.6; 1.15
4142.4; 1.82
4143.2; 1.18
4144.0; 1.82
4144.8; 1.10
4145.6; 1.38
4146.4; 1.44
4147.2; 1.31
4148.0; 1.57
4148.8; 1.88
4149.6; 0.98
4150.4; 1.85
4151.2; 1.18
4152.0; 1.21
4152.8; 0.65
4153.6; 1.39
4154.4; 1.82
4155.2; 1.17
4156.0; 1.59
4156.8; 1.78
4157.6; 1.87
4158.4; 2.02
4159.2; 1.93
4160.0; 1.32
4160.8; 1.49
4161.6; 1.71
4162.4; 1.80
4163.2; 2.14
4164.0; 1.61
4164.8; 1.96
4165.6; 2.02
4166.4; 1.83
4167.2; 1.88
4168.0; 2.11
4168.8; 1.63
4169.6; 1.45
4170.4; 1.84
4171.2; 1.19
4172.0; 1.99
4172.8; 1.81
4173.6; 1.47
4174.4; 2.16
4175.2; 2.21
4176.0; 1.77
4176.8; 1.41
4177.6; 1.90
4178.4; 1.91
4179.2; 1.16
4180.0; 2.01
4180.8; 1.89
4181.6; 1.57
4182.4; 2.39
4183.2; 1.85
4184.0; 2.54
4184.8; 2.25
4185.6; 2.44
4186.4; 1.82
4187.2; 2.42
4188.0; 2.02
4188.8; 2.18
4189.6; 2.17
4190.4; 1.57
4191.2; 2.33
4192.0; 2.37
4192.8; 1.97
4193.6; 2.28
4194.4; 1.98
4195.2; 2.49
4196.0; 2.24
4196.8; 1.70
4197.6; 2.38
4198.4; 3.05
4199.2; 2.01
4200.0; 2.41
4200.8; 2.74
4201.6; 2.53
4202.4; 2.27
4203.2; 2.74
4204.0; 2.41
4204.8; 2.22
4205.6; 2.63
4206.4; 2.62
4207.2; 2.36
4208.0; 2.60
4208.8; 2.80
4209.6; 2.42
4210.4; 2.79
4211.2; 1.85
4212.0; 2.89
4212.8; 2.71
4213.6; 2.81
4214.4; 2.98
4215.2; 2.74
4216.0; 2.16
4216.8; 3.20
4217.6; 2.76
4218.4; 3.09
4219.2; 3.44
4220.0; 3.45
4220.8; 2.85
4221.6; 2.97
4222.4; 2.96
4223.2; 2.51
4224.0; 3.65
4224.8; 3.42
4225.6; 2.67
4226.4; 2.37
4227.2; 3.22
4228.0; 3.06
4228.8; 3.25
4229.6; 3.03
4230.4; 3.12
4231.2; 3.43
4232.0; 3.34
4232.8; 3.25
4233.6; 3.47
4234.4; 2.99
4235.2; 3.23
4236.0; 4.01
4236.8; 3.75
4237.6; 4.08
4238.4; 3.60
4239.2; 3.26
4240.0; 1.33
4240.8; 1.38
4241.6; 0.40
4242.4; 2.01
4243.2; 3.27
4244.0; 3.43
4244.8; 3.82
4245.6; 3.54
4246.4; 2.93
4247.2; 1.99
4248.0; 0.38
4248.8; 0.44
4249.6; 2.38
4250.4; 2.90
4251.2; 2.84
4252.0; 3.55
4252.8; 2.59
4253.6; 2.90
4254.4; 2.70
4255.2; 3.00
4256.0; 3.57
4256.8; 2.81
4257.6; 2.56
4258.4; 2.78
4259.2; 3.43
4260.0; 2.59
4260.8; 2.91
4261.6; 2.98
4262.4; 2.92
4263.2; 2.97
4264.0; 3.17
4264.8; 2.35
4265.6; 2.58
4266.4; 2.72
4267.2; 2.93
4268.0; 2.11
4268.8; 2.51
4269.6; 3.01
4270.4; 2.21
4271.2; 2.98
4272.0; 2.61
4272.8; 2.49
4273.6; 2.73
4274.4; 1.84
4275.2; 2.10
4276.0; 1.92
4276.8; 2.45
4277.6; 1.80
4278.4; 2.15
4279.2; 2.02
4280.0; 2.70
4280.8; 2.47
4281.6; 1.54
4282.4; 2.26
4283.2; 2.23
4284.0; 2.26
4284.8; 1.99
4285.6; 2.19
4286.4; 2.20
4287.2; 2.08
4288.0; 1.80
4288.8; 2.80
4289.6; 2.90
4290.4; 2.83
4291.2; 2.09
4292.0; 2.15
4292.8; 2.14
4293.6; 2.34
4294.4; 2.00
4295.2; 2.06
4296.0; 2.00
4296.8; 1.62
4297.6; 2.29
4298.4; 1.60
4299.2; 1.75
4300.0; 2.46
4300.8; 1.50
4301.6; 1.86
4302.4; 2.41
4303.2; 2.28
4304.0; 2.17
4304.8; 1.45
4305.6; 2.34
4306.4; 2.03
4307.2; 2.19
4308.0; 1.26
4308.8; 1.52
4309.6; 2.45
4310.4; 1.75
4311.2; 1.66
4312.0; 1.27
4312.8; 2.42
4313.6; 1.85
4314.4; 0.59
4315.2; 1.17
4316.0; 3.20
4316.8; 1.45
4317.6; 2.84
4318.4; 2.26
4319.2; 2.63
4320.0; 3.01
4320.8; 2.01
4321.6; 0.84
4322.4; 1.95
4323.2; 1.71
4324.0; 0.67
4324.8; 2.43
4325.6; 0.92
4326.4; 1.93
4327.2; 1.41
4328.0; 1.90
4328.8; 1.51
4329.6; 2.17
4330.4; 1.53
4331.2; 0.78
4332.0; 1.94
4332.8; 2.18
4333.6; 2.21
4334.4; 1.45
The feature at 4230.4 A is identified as C IV 1549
